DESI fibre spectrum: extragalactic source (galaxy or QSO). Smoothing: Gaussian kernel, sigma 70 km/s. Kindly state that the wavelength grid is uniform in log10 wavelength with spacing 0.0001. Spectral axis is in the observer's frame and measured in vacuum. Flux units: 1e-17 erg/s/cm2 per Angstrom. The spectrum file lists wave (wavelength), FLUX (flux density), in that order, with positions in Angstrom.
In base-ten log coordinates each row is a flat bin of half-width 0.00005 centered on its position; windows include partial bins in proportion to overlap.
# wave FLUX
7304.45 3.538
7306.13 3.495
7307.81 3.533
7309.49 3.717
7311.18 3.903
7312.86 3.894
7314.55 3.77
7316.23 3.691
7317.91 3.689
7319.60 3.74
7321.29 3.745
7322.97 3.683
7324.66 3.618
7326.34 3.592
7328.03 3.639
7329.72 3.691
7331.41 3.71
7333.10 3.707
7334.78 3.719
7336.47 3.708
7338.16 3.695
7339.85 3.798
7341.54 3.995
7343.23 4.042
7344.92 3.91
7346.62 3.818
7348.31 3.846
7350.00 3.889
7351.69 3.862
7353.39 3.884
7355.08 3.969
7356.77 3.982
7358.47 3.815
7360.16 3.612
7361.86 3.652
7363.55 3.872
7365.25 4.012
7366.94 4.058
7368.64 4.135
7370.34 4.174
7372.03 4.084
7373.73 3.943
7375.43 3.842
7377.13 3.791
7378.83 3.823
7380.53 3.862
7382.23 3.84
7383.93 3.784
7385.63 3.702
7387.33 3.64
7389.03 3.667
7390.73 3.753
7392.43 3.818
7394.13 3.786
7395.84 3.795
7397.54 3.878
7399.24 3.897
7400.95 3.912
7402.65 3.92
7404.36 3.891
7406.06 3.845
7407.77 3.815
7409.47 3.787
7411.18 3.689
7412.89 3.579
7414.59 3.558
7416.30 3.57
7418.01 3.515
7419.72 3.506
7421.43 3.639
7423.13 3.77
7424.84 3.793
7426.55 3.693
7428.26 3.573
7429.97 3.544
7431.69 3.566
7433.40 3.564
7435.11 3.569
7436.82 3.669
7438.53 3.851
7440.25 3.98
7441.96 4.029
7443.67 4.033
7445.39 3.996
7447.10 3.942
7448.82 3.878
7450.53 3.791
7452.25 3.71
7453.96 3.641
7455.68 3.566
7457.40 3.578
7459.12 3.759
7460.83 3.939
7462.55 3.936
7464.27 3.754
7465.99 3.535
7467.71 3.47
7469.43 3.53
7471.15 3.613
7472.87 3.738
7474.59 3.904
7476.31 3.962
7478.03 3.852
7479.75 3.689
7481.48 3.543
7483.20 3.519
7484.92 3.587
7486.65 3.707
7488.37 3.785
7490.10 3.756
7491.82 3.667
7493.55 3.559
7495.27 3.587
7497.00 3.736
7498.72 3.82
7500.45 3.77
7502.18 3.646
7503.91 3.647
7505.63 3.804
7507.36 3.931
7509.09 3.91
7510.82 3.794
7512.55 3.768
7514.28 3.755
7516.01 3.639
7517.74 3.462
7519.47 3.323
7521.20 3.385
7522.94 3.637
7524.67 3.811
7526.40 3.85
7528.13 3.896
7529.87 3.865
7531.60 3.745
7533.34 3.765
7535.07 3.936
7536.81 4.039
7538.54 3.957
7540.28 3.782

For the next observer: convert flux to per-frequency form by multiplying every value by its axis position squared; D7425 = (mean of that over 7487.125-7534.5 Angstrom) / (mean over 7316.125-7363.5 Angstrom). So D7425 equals 1.0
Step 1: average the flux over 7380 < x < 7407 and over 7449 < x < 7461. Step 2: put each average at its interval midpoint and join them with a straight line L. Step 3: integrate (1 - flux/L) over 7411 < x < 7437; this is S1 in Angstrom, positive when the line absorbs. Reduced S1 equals 1.1 Angstrom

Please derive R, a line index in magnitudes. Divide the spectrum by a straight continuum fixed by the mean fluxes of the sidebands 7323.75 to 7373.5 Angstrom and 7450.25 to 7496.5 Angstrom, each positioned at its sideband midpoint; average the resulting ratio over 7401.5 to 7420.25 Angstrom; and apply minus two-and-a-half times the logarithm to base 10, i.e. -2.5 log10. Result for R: 0.02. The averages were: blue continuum 3.85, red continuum 3.69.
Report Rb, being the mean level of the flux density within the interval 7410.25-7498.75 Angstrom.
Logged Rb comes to 3.71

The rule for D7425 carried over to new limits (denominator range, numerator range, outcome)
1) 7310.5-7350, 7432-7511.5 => 1.03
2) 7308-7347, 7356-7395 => 1.04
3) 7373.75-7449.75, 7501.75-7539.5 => 1.03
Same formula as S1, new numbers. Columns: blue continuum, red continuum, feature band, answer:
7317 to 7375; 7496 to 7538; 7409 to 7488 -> 1.5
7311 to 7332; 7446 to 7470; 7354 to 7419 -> -1.8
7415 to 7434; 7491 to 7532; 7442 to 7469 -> -0.9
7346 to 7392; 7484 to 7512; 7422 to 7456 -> 0.3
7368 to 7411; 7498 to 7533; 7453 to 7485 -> 0.7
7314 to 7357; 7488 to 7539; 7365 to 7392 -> -0.8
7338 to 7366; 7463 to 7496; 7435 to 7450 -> -0.7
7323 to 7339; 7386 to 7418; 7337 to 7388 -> -2.3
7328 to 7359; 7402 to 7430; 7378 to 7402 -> -0.4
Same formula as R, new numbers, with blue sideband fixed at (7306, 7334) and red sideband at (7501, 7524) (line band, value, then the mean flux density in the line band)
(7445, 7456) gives -0.032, 3.79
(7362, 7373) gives -0.095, 4.03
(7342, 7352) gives -0.058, 3.9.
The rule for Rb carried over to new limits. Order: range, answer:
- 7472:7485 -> 3.73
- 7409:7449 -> 3.72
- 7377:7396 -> 3.77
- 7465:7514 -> 3.71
